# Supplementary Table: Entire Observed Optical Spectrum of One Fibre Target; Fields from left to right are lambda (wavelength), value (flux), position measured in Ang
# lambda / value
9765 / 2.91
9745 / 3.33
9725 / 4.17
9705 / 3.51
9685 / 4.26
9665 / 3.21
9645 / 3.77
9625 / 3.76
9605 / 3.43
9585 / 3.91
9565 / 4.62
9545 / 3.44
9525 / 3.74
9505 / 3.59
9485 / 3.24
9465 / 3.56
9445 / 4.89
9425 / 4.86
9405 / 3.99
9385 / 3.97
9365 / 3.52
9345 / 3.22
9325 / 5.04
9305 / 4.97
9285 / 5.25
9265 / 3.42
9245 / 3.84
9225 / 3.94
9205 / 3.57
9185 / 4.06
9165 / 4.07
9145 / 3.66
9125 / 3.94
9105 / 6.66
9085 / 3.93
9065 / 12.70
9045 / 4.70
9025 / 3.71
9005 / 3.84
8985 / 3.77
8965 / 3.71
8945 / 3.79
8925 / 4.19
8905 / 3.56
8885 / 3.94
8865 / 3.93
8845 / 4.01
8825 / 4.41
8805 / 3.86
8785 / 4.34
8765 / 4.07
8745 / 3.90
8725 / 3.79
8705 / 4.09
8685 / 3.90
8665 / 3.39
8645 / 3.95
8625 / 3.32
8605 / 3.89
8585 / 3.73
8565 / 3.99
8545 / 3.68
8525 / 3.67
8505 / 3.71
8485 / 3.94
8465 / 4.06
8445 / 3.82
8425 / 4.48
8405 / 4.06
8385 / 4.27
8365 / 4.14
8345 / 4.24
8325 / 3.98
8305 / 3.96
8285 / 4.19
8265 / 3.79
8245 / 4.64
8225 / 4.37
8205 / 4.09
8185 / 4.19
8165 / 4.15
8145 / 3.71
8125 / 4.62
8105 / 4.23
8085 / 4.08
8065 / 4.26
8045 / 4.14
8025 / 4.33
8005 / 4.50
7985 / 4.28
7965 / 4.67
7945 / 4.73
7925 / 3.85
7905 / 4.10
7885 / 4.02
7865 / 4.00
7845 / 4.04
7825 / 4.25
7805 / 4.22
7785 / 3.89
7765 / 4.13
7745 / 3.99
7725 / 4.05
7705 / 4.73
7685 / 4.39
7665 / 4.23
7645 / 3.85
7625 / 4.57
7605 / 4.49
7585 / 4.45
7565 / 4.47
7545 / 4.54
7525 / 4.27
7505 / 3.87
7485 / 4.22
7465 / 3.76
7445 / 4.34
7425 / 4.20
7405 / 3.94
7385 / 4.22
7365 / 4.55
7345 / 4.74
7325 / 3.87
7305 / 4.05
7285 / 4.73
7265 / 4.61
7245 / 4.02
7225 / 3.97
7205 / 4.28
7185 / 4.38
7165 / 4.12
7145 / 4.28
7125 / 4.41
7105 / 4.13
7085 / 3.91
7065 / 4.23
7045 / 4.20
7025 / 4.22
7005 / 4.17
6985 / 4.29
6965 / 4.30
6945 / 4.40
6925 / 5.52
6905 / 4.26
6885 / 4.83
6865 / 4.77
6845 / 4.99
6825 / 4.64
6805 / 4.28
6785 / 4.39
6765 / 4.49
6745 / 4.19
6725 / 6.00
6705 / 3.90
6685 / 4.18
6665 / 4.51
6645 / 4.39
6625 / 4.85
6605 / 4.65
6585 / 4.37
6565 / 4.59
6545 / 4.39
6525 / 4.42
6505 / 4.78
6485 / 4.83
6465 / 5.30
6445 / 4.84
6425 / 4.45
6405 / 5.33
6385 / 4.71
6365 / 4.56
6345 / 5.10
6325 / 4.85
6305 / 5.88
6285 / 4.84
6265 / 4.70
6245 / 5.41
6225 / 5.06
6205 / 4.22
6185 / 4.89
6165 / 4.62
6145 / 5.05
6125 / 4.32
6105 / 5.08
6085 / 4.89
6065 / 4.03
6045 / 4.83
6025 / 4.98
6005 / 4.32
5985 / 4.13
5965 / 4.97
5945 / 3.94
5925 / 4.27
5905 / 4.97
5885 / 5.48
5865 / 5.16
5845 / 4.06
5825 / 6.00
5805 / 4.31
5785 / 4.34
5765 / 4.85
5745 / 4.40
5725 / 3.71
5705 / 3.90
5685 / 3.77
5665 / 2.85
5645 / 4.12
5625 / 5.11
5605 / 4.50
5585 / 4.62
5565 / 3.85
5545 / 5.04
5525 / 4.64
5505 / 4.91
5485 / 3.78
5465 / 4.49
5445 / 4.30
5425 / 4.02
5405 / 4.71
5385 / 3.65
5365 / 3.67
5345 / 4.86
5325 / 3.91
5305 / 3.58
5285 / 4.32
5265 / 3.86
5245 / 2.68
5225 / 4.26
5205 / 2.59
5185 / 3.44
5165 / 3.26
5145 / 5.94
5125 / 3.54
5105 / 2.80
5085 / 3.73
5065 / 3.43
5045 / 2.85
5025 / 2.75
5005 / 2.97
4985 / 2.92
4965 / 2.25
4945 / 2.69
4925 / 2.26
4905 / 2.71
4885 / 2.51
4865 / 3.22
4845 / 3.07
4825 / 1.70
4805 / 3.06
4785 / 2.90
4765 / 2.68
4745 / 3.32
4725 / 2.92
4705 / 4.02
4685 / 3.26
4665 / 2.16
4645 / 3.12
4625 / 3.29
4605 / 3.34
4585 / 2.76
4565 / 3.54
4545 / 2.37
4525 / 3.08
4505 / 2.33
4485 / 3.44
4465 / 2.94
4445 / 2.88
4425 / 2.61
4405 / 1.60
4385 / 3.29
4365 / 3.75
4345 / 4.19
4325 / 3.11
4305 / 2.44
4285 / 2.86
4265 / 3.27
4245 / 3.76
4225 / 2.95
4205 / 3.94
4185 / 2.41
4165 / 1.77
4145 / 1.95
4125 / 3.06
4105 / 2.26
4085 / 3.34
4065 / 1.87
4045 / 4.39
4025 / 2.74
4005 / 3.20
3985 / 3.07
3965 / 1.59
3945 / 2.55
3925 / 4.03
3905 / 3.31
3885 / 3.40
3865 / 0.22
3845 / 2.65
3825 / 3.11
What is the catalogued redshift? 0.381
